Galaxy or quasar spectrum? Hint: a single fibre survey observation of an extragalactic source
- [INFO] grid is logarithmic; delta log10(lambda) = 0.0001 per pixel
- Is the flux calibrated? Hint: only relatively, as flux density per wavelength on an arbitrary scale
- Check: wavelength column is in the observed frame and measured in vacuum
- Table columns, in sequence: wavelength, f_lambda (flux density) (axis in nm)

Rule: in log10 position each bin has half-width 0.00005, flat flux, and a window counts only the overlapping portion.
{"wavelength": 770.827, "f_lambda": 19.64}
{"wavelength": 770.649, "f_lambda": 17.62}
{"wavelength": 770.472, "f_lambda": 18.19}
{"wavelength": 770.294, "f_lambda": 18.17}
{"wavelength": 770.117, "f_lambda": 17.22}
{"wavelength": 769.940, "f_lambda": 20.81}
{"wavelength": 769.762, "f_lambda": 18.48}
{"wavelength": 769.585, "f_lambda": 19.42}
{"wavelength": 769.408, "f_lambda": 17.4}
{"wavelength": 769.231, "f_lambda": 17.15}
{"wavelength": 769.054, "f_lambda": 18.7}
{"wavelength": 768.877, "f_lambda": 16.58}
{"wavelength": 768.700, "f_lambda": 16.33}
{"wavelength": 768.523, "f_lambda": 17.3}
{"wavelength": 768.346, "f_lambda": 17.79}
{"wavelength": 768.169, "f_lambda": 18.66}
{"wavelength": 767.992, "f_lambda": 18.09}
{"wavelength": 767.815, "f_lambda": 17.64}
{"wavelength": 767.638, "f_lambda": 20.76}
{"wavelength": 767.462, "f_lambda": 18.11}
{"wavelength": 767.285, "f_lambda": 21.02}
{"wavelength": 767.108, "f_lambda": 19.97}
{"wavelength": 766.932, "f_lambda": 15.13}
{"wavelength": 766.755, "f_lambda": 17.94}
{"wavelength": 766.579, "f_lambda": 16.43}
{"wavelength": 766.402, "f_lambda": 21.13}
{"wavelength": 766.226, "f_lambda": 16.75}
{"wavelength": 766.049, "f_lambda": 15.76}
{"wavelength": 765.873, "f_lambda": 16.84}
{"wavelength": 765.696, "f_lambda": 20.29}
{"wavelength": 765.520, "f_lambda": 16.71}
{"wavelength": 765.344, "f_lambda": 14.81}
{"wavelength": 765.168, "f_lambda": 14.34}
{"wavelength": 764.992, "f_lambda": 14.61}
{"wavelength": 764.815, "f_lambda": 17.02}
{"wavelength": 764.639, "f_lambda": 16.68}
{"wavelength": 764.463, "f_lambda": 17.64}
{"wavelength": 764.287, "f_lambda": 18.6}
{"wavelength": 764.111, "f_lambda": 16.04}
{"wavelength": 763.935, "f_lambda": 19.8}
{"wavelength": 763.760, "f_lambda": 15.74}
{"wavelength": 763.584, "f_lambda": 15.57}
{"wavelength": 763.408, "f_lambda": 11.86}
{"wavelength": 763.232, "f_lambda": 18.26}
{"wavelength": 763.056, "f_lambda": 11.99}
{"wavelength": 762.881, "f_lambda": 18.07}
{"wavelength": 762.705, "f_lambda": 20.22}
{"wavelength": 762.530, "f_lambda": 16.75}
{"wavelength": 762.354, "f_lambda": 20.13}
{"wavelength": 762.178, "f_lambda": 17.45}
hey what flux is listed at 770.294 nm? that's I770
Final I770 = 18.17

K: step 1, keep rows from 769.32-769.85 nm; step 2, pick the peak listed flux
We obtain 19.42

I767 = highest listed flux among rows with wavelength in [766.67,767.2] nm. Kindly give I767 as 19.97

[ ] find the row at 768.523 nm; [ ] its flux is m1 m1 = 17.3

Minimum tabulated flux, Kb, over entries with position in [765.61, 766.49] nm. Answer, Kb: 15.76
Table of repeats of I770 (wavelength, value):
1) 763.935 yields 19.8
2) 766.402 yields 21.13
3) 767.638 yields 20.76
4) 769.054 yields 18.7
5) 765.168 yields 14.34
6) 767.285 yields 21.02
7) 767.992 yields 18.09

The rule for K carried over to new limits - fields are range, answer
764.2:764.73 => 18.6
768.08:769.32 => 18.7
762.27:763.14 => 20.22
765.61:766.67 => 21.13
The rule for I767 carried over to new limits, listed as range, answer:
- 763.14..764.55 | 19.8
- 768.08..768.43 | 18.66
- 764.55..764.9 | 17.02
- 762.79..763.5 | 18.26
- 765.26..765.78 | 20.29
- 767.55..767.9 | 20.76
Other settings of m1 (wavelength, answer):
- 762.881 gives 18.07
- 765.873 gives 16.84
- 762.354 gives 20.13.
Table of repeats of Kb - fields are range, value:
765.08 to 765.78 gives 14.34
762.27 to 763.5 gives 11.86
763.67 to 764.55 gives 15.74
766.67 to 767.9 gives 15.13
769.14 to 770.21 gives 17.15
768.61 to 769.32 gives 16.33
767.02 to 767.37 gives 19.97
